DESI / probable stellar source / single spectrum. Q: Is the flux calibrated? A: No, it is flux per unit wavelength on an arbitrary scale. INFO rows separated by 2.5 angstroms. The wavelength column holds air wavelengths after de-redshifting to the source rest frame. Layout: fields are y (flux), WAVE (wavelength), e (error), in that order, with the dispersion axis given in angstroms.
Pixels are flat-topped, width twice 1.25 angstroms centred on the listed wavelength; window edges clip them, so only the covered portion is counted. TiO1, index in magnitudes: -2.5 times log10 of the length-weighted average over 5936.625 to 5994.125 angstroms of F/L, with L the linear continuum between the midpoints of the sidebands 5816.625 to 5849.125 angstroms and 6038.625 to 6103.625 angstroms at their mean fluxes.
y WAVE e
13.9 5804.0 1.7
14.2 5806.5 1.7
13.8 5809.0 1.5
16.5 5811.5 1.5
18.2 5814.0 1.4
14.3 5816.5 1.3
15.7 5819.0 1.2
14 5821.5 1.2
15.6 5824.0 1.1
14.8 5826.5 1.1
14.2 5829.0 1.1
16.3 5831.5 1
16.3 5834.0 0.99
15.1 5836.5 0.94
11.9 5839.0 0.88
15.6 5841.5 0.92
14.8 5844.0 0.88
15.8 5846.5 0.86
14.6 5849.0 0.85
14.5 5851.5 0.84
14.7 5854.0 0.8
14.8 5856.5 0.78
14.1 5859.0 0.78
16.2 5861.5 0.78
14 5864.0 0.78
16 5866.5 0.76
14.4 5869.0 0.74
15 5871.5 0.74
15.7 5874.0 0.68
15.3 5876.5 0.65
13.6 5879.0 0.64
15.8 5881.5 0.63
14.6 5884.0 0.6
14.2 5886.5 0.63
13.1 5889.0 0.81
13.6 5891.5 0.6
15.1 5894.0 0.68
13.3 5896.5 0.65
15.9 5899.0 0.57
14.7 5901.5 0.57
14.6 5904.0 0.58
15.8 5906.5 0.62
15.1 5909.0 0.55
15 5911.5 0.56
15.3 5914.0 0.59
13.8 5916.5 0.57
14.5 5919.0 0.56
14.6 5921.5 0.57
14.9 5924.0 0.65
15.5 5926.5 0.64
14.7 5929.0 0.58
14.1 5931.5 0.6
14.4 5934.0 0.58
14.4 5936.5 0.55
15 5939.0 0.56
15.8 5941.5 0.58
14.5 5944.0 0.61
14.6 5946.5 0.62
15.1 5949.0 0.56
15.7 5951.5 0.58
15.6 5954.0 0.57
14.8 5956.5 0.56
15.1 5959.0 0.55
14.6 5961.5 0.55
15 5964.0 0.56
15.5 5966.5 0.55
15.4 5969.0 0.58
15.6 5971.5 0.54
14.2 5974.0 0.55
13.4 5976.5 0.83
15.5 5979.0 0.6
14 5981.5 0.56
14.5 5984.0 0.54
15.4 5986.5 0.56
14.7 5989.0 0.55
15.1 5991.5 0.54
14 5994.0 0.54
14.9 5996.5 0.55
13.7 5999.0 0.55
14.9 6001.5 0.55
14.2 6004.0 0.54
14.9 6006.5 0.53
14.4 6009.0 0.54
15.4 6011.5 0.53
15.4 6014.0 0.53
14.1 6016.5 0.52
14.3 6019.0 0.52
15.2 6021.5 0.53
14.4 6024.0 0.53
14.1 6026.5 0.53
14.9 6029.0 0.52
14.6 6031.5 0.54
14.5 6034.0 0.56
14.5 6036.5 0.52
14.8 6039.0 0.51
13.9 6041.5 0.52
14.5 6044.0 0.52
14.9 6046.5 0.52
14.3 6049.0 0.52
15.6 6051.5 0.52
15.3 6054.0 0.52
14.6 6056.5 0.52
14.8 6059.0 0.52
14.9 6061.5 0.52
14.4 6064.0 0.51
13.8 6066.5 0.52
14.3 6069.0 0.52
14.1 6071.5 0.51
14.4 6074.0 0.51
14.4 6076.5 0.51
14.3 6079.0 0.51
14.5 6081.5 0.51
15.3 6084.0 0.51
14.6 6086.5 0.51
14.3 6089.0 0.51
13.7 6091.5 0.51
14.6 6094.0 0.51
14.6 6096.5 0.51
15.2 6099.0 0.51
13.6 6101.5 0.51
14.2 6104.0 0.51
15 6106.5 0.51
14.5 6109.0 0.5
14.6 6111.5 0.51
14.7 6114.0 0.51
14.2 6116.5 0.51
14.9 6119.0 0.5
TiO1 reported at -0.015 mag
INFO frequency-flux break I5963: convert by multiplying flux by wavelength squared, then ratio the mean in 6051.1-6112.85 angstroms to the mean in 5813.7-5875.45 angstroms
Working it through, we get 1.0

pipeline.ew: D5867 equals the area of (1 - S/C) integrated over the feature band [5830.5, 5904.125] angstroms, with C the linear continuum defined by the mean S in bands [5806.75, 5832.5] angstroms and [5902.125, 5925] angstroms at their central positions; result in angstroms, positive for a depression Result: 1.3 angstroms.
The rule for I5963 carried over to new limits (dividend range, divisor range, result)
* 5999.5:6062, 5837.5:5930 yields 1.05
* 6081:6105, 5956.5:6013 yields 1.02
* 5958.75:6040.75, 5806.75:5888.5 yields 1.03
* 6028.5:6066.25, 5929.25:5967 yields 1.02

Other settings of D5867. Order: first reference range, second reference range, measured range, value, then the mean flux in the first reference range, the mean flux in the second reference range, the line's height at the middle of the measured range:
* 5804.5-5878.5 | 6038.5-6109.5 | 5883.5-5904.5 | 0.82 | 15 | 14.5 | 14.9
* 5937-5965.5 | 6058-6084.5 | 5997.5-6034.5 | 0.31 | 15.1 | 14.4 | 14.7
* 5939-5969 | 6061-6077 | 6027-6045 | 0.03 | 15.1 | 14.3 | 14.5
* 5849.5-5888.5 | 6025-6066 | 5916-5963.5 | -0.31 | 14.8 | 14.6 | 14.8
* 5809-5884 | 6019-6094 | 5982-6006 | 0.18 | 15.1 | 14.5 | 14.7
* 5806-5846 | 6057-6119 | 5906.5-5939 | 0.28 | 15.1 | 14.5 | 14.9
